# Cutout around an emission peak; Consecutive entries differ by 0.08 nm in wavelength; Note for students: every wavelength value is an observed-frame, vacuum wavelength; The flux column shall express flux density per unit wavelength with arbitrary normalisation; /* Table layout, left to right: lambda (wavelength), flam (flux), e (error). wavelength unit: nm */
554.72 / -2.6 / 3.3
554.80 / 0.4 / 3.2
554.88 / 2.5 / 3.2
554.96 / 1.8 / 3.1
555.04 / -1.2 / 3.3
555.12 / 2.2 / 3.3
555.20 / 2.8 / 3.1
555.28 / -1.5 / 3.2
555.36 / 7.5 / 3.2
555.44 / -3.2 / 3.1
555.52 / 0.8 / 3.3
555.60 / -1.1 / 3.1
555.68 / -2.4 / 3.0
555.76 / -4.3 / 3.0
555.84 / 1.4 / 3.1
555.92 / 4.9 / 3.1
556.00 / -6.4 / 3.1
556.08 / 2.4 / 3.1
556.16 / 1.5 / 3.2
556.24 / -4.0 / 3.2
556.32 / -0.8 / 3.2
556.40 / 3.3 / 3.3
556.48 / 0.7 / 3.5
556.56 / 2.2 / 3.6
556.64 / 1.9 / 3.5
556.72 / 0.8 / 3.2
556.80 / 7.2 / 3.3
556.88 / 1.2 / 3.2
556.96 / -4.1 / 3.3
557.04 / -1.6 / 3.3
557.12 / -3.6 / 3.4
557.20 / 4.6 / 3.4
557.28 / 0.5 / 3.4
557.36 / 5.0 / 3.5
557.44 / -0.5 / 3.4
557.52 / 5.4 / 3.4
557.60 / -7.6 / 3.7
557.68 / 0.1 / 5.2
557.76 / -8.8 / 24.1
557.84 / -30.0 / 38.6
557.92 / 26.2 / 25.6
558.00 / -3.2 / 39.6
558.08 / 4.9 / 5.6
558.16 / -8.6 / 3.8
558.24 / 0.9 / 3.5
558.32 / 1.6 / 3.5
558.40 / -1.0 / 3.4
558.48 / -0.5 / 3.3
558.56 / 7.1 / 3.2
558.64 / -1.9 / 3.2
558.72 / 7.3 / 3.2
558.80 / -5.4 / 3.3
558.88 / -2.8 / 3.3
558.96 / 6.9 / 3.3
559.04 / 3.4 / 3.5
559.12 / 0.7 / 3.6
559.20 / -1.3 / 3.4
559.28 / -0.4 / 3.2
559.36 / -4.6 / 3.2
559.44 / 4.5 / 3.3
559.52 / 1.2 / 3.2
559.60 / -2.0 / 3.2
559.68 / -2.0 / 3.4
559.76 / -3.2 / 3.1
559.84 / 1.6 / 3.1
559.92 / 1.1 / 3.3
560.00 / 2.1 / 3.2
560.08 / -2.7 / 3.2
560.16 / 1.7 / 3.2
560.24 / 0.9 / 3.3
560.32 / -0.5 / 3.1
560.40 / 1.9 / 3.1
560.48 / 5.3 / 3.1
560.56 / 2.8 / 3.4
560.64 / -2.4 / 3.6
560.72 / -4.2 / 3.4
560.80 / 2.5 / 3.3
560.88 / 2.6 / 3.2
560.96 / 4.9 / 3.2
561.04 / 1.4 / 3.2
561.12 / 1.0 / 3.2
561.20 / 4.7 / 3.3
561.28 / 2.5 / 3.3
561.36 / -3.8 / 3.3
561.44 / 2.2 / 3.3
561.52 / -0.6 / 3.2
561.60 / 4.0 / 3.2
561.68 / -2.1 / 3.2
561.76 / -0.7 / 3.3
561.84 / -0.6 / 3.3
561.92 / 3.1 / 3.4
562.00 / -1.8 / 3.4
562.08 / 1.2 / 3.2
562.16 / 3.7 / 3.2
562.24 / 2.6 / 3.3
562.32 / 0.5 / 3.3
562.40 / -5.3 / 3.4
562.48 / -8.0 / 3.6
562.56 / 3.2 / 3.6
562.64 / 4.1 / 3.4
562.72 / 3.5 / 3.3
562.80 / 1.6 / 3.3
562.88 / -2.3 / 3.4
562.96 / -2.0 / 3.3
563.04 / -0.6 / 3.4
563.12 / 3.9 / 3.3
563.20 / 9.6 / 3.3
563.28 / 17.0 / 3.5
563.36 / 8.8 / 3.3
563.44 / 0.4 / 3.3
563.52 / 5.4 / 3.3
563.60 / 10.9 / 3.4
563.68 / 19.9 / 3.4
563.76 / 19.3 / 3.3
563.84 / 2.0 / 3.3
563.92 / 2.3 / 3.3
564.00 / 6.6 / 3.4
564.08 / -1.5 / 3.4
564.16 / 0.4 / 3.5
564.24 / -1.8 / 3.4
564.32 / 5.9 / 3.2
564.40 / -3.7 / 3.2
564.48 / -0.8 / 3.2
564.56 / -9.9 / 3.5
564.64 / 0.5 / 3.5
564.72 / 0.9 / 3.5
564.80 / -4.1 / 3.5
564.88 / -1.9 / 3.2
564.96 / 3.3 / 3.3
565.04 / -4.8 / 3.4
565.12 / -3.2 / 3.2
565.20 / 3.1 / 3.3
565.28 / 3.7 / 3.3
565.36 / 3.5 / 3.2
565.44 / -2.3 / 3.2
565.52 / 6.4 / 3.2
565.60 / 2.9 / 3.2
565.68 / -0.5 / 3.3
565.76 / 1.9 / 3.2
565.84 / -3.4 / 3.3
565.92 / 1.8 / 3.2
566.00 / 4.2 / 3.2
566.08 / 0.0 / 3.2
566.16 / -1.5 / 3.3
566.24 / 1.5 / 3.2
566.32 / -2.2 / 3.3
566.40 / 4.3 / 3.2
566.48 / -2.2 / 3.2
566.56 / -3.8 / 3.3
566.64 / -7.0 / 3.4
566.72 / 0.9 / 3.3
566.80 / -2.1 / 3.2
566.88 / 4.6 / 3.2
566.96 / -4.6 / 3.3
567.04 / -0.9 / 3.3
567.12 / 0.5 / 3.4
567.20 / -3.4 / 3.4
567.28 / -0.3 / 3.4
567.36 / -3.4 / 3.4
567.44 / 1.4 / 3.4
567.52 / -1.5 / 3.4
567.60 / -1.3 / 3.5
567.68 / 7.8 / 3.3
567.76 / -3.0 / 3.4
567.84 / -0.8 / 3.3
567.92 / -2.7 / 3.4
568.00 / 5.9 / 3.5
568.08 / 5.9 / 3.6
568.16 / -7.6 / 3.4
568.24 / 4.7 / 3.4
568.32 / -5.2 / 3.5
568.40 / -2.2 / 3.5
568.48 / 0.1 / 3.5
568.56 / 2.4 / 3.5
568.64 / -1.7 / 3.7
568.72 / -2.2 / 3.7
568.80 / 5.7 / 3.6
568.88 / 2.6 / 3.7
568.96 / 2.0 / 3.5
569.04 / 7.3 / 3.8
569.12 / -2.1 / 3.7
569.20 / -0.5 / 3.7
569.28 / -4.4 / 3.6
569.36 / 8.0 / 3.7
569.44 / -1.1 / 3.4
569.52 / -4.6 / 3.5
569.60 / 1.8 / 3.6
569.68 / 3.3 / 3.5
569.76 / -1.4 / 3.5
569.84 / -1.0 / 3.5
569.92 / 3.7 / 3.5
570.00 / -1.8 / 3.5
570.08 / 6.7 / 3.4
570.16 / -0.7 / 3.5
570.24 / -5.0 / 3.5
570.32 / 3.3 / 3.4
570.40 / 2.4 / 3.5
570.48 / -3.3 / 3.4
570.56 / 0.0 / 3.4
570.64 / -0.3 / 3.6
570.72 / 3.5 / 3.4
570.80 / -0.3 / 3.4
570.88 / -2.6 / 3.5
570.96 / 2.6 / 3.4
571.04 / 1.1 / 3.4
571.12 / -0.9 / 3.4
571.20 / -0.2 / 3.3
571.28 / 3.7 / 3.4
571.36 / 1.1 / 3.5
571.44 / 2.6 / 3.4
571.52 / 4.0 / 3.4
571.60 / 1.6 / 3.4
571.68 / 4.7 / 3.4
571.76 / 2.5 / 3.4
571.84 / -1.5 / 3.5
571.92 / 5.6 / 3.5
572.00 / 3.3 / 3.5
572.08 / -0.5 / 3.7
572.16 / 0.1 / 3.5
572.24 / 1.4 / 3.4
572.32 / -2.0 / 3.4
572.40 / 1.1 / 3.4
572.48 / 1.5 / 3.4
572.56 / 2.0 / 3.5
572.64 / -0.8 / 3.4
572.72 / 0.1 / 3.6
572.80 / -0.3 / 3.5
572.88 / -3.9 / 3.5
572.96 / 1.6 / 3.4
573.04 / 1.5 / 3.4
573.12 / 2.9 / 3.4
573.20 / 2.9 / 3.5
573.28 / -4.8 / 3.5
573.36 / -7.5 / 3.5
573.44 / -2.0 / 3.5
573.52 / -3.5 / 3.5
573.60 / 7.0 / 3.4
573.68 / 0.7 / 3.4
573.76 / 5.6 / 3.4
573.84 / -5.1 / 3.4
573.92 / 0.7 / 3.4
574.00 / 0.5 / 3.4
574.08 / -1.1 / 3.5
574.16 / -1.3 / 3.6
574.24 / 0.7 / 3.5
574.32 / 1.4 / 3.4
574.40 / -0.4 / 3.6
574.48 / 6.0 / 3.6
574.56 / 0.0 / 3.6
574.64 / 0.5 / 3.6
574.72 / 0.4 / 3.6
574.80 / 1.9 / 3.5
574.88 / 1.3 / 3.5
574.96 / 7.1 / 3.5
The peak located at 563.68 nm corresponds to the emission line [O II] 3727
